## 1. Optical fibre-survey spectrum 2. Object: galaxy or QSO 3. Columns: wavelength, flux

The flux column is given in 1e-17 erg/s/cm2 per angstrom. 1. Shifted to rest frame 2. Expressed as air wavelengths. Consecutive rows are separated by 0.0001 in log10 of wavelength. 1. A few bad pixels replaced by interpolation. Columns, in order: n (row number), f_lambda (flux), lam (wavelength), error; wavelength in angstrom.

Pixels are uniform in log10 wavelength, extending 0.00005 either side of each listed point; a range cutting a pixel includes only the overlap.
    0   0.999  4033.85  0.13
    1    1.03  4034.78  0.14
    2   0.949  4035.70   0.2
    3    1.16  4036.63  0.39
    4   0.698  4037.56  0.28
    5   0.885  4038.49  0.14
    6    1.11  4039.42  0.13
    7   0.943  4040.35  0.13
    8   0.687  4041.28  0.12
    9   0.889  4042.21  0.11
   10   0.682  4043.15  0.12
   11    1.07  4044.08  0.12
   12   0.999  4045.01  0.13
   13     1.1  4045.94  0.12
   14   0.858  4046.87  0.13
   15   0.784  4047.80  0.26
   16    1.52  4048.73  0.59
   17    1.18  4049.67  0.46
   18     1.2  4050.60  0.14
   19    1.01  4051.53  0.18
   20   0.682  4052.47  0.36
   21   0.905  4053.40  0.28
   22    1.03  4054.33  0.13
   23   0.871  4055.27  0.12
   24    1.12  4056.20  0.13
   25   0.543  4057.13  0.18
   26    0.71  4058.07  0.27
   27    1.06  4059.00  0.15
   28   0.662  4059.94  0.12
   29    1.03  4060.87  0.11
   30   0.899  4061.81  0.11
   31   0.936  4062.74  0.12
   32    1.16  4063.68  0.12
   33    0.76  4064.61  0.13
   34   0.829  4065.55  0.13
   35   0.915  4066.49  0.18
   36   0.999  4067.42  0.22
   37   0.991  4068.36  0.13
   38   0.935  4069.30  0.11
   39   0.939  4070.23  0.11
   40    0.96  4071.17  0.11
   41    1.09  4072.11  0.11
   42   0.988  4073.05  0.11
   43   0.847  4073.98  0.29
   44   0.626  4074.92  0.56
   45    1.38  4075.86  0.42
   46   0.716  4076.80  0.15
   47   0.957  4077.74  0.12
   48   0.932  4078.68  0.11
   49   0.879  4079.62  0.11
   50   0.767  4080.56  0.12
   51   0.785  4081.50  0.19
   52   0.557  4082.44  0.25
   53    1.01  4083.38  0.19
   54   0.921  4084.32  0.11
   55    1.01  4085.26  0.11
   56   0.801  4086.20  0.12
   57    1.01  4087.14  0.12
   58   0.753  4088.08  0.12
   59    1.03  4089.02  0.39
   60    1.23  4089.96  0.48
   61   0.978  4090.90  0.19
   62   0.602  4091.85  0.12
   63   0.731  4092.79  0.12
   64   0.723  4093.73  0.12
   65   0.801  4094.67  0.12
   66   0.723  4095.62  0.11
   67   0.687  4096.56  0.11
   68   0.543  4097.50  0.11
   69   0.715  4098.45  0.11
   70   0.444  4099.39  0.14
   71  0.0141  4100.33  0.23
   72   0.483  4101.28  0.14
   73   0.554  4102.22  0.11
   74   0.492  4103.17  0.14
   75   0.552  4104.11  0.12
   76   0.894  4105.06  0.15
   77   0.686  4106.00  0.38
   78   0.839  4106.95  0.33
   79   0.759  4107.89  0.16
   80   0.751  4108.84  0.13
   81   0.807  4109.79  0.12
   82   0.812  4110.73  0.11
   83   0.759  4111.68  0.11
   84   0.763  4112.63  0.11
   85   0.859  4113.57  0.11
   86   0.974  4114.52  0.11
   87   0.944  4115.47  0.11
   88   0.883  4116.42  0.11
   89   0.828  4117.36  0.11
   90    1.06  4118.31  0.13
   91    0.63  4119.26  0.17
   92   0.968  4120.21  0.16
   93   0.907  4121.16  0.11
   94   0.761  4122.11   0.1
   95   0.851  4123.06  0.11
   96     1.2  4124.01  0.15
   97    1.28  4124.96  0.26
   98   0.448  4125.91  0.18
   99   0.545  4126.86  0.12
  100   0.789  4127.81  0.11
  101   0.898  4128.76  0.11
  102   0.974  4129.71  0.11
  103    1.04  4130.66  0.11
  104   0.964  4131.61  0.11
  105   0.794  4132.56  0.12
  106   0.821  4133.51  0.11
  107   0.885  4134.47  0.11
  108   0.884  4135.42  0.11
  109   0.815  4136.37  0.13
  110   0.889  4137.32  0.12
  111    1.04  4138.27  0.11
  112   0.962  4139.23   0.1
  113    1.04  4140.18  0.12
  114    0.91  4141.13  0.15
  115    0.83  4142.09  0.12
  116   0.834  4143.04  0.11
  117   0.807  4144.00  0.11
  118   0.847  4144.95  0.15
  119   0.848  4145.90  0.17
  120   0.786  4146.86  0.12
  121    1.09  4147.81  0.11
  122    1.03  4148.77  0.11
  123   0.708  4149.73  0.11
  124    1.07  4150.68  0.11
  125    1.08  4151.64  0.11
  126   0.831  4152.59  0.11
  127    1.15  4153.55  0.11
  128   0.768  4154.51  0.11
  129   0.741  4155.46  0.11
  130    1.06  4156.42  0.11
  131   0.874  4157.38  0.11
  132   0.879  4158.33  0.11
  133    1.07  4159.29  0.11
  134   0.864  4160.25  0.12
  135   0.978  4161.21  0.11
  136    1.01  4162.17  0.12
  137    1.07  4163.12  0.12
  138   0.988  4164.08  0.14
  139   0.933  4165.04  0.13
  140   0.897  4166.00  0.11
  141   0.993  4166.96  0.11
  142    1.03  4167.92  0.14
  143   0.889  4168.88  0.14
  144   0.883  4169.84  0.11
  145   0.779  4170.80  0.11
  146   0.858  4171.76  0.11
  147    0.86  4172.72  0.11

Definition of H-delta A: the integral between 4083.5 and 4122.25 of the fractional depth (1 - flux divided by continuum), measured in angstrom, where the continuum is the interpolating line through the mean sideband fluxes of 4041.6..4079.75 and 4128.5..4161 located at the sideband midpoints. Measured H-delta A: 6.4 angstrom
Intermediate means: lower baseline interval 0.942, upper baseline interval 0.915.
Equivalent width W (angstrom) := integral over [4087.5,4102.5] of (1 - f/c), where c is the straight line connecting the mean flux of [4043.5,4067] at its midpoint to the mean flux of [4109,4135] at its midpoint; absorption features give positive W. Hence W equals 3.5 angstrom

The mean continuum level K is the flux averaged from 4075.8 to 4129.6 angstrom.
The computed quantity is 0.798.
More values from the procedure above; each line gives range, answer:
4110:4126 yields 0.887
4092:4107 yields 0.611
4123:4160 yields 0.906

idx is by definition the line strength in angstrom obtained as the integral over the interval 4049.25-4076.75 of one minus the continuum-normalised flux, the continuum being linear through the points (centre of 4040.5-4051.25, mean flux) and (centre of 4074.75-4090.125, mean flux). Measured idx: 0.45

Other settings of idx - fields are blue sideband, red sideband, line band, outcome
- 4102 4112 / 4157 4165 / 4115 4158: -2.2 angstrom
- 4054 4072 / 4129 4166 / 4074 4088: 0.6 angstrom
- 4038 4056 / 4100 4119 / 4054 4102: 0.9 angstrom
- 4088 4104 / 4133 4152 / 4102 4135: -1.8 angstrom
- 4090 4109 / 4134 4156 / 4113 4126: -2.4 angstrom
